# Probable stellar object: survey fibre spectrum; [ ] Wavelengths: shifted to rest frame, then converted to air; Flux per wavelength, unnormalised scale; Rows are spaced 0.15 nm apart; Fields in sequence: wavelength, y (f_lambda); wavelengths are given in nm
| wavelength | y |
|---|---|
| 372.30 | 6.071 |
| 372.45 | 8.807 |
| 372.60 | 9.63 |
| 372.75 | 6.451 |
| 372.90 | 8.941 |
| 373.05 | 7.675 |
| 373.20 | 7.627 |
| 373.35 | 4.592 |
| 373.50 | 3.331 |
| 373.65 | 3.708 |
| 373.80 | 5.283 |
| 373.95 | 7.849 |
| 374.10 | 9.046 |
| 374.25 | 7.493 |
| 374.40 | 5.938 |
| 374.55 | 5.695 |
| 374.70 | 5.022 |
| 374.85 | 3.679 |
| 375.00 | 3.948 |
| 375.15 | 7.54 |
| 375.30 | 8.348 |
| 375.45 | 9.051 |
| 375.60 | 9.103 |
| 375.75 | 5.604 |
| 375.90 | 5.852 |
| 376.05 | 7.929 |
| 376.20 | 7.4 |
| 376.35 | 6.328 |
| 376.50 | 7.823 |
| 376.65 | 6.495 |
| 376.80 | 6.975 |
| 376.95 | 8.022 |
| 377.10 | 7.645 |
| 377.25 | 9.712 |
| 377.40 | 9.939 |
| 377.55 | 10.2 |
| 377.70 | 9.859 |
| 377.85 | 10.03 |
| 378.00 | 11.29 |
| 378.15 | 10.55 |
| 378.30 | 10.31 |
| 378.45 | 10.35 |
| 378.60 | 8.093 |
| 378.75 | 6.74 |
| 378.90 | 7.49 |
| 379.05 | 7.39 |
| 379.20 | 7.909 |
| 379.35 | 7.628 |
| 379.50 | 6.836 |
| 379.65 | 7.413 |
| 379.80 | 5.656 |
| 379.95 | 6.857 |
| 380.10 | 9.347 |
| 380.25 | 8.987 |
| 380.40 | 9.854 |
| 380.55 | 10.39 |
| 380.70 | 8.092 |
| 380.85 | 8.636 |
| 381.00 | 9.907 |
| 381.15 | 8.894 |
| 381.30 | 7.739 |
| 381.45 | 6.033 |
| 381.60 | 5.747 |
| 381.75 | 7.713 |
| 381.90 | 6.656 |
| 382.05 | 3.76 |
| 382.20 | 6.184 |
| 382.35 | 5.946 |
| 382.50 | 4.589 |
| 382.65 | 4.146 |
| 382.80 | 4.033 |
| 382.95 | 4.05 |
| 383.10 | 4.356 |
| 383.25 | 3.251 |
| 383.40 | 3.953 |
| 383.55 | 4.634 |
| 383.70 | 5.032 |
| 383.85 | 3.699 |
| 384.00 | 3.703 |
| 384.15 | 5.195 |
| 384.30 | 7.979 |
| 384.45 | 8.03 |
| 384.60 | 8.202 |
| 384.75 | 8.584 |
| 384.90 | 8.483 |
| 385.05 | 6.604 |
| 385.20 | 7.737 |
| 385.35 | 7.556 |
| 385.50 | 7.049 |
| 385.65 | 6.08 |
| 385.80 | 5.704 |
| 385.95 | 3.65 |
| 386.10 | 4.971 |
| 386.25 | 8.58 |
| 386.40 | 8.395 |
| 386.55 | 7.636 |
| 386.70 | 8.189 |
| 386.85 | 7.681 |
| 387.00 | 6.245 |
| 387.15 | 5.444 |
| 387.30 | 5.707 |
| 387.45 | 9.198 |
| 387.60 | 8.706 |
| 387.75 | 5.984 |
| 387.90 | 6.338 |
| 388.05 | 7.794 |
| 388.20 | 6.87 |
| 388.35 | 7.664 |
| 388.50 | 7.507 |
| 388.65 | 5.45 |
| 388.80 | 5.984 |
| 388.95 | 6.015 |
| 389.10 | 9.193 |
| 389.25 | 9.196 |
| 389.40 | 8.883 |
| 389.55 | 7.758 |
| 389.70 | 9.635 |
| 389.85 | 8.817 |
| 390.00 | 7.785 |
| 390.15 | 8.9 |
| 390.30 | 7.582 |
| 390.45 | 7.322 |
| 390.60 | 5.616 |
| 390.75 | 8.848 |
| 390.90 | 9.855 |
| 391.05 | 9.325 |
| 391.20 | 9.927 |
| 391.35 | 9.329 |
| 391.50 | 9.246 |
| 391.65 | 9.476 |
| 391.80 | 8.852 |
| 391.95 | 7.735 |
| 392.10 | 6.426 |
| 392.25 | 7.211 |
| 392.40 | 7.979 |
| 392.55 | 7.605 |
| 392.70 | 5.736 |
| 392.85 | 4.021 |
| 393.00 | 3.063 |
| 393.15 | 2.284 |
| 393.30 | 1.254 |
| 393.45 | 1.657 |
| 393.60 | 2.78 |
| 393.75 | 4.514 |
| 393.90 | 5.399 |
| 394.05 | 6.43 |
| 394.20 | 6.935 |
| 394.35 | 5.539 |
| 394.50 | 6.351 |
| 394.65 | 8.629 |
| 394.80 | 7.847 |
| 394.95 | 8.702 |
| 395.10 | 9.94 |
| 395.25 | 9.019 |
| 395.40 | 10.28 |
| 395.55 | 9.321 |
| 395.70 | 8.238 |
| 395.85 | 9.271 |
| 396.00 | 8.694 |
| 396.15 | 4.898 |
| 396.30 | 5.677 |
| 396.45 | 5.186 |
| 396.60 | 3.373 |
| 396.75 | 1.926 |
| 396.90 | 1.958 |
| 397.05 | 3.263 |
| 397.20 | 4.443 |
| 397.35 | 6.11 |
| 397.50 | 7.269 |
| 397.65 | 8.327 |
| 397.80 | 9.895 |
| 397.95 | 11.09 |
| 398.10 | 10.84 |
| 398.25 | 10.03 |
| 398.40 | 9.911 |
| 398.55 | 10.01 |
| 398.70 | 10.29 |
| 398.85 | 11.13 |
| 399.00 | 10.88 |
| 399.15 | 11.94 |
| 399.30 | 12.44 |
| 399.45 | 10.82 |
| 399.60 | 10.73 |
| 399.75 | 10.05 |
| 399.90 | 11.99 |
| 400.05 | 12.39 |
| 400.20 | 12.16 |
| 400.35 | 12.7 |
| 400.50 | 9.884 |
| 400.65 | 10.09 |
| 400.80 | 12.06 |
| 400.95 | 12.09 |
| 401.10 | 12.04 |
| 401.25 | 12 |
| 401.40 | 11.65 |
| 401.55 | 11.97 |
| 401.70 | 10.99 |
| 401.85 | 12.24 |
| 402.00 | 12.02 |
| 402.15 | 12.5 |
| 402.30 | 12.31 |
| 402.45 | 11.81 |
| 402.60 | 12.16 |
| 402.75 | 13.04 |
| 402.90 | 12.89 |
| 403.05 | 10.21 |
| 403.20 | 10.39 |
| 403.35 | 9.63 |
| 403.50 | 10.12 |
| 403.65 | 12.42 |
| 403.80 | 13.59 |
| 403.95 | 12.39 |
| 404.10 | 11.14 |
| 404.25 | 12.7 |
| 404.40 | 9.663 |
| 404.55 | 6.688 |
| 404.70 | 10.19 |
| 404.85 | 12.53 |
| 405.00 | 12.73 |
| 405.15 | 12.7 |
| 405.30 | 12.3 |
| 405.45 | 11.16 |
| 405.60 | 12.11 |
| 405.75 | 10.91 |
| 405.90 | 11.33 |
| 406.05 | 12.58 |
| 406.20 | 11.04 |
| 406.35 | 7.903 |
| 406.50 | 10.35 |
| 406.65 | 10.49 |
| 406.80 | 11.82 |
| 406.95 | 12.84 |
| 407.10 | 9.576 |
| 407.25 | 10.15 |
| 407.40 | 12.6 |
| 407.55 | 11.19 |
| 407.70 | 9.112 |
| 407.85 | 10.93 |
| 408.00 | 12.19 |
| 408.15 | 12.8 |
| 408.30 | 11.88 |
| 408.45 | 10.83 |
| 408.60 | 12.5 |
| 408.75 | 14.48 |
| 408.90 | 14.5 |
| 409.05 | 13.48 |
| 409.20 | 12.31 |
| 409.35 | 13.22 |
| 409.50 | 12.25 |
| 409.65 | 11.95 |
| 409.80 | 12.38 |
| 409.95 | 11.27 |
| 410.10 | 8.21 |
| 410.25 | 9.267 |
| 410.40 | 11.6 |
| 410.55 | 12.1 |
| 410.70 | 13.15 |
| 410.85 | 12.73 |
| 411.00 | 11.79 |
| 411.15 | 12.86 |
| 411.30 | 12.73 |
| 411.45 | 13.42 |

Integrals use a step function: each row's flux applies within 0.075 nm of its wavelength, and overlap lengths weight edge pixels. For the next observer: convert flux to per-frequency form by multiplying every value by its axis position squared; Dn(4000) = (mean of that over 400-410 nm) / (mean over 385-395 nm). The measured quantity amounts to 1.8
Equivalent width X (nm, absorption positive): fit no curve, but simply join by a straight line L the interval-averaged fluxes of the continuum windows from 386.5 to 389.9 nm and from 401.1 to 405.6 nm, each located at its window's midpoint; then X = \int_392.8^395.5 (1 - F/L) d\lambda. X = 0.98 nm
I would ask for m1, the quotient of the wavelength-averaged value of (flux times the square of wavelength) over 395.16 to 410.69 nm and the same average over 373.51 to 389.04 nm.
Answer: 1.69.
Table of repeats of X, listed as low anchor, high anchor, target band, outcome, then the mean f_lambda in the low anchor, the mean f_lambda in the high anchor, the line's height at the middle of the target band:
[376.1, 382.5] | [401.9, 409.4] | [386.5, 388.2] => 0.37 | 8.03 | 11.6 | 9.12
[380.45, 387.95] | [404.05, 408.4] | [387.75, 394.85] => 0.86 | 6.51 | 11.2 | 8.01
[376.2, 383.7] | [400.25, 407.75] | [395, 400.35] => 0.85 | 7.41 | 11.4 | 10.3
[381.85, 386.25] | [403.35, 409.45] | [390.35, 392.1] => -0.23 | 5.69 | 11.6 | 7.58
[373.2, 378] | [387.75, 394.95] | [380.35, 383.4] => 0.29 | 7.15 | 7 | 7.09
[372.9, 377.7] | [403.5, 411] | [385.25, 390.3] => 0.87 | 7.01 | 11.6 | 8.79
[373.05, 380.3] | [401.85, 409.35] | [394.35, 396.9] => 0.76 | 7.49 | 11.6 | 10.2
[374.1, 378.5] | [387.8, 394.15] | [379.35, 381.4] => -0.18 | 7.87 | 6.98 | 7.62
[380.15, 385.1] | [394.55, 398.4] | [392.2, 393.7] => 0.60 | 6.47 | 7.41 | 7.17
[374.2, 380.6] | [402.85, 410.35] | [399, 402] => -0.25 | 7.87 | 11.4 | 10.7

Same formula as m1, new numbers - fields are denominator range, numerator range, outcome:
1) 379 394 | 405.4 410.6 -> 1.88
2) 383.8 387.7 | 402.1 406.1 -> 1.84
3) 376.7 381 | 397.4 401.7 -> 1.40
